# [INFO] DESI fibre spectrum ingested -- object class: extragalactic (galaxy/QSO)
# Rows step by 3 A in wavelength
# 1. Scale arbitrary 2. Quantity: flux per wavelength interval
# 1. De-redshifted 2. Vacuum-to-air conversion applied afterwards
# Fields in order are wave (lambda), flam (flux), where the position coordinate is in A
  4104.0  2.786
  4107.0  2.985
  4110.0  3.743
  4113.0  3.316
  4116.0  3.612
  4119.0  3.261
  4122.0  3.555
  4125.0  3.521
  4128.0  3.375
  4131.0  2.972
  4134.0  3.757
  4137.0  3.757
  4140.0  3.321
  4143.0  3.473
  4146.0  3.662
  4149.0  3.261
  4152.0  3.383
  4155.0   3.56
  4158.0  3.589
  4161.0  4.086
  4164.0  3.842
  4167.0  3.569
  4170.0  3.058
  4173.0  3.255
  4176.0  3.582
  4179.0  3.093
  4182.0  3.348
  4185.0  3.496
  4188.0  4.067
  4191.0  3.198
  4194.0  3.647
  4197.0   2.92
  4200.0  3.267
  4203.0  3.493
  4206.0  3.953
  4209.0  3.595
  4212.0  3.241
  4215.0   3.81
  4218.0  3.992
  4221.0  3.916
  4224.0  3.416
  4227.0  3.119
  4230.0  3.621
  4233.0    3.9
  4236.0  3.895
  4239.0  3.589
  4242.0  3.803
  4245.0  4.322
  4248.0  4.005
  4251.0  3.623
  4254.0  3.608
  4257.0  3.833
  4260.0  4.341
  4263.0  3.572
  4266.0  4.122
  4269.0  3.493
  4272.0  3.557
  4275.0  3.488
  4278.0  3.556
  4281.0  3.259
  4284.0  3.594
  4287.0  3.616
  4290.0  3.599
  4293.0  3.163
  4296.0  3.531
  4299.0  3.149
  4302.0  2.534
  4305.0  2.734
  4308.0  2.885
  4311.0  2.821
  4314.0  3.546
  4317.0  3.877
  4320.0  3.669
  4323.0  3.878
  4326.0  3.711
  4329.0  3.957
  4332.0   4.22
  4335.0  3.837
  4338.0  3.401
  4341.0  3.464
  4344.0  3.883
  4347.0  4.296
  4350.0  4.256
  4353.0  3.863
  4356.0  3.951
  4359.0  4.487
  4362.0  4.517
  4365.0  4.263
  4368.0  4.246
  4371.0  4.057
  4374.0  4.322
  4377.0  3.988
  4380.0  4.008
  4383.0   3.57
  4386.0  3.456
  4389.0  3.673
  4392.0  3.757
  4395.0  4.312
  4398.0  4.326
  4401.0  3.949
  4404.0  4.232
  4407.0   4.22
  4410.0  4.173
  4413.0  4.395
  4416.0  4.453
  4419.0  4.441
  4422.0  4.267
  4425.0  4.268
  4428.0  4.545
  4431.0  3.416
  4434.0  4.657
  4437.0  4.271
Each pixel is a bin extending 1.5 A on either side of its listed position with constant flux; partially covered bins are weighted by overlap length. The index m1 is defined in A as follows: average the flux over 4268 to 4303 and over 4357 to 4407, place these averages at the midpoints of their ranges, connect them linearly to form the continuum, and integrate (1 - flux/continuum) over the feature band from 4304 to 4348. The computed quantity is 0.8 A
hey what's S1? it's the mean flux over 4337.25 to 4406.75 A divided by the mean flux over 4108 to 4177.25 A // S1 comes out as 1.15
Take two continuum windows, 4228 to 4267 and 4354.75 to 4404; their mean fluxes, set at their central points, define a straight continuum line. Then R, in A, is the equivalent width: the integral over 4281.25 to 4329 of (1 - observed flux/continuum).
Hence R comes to 6.9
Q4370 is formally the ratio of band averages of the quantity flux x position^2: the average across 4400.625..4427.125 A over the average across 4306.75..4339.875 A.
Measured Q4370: 1.2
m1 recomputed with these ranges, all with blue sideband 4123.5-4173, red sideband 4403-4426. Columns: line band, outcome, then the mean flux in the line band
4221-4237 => 0.6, 3.61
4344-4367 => -0.4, 4.21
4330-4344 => 1.1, 3.75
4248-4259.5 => 0.1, 3.79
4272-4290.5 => 1.8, 3.52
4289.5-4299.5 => 1.5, 3.36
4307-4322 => 2.3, 3.39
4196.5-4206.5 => 0.7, 3.4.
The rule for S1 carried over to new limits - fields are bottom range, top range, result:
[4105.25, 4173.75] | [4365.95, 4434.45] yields 1.18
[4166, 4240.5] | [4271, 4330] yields 0.97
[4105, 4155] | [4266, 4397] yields 1.08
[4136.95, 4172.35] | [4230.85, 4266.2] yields 1.10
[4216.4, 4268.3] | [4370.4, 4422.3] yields 1.08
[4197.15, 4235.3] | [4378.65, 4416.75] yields 1.12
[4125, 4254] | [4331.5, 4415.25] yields 1.13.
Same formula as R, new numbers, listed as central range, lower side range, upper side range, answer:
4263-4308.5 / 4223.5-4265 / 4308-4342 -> 4.13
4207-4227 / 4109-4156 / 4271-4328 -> -1.20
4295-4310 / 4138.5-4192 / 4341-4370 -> 3.88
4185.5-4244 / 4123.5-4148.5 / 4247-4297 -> -0.59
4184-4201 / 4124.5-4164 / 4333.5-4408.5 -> 0.92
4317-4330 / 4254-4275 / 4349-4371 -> 0.78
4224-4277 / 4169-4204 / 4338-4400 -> -2.19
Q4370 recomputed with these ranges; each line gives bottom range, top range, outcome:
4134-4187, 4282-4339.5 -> 1.06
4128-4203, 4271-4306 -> 1.02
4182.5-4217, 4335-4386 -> 1.23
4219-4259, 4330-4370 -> 1.14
